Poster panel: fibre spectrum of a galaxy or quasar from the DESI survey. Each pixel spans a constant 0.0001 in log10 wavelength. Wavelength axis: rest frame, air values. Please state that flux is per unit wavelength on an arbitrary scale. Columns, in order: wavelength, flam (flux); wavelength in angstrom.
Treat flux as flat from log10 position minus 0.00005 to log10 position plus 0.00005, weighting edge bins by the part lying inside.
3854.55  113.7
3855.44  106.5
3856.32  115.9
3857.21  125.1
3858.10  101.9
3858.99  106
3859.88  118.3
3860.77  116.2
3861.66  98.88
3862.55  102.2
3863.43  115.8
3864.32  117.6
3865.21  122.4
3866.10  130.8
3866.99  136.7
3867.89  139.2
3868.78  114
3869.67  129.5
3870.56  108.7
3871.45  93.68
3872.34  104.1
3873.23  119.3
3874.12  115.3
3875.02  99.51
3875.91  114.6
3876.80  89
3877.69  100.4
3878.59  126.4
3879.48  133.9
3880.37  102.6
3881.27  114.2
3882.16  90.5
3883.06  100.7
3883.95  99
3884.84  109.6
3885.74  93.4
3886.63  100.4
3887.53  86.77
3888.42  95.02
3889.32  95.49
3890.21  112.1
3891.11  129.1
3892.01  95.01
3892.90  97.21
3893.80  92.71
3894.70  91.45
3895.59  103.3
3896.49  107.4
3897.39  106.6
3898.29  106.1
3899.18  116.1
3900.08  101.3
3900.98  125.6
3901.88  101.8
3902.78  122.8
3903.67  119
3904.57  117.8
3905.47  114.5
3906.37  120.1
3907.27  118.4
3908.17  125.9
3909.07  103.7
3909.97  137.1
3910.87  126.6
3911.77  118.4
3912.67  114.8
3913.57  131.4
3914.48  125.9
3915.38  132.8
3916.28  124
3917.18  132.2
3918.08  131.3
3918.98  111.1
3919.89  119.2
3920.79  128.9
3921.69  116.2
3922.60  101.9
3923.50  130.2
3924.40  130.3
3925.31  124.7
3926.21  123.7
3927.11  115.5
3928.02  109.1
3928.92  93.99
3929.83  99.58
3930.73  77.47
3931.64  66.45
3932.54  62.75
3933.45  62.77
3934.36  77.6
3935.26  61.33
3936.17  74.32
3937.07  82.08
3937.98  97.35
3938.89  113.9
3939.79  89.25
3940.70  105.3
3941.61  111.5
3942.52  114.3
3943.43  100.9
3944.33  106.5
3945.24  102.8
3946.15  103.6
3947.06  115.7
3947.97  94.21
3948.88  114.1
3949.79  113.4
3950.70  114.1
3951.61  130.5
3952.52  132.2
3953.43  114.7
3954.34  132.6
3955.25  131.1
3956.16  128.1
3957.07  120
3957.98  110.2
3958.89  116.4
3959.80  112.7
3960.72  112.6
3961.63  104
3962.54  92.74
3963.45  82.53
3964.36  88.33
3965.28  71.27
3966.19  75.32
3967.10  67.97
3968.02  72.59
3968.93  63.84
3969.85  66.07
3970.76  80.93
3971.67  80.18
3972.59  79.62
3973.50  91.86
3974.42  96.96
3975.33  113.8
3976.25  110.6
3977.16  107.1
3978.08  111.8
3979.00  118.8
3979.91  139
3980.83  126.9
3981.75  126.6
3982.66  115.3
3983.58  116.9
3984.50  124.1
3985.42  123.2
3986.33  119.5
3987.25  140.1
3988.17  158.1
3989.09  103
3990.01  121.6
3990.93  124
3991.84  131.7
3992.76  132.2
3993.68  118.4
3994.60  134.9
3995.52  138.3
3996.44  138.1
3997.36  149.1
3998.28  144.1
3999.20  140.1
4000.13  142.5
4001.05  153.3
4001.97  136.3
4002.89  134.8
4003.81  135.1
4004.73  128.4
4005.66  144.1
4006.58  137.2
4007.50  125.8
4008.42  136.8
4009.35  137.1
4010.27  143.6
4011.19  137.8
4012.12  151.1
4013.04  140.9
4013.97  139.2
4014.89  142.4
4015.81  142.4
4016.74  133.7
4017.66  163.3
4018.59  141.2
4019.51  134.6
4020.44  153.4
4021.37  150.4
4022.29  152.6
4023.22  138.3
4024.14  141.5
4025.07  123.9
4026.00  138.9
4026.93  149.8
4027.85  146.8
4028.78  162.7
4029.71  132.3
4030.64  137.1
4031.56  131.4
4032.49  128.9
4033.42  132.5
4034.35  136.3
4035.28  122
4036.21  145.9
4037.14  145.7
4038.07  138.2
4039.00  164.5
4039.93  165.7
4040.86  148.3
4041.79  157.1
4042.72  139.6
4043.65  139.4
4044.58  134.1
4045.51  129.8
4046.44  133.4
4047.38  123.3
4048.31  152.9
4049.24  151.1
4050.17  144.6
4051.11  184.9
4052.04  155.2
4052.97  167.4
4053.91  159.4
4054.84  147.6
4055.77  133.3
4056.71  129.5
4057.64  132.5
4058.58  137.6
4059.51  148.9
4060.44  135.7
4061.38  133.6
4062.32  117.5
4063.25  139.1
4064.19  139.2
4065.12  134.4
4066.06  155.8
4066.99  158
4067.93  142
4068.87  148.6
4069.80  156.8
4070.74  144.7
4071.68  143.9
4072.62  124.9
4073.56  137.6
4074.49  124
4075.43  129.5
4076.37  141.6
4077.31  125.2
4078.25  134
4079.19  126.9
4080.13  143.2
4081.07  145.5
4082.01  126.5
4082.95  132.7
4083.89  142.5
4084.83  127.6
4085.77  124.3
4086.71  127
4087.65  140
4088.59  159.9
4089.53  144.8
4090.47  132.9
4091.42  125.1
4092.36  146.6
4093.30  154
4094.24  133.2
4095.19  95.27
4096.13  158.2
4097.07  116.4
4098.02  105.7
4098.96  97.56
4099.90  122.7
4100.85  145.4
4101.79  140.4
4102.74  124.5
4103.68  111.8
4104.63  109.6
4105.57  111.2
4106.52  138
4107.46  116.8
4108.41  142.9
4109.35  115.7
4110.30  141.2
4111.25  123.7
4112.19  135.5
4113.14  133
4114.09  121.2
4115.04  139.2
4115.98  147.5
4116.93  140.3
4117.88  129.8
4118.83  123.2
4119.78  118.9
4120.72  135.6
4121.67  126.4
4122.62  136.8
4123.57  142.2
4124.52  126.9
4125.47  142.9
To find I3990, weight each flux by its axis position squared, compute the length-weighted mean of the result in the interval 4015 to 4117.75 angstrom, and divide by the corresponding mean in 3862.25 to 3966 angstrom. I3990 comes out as 1.36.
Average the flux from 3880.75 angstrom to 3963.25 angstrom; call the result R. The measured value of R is 109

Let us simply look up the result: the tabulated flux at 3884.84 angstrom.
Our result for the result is 109.6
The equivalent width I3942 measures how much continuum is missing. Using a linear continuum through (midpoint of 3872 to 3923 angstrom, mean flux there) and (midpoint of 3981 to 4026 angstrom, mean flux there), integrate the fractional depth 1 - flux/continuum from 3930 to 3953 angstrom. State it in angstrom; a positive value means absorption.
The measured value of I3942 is 4.7 angstrom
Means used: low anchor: 112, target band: 97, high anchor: 136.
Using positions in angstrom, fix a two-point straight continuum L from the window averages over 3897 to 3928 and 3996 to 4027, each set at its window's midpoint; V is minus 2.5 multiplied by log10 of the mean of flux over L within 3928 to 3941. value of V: 0.43 mag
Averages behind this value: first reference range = 120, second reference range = 141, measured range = 83.9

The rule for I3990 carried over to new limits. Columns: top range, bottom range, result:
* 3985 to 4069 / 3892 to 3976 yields 1.40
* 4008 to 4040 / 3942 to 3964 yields 1.31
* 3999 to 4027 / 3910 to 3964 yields 1.34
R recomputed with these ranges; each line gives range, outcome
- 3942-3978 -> 102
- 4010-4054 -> 144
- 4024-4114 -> 137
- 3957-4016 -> 119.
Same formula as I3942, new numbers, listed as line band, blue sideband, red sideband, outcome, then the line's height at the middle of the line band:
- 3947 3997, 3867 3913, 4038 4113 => 4.54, 122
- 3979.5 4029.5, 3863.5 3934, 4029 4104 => -3.48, 128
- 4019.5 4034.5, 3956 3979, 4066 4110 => -3.66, 113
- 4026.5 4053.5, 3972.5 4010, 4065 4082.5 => -2.10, 134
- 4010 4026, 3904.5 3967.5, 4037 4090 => -1.64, 130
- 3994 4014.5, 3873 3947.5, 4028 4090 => -1.72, 129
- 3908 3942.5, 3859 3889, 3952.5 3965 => 1.05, 111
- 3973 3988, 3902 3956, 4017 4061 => 0.94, 126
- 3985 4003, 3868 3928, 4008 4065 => -0.09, 133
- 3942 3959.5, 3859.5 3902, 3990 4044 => 1.34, 125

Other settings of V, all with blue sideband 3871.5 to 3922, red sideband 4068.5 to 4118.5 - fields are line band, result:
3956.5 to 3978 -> 0.27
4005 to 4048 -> -0.13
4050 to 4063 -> -0.13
